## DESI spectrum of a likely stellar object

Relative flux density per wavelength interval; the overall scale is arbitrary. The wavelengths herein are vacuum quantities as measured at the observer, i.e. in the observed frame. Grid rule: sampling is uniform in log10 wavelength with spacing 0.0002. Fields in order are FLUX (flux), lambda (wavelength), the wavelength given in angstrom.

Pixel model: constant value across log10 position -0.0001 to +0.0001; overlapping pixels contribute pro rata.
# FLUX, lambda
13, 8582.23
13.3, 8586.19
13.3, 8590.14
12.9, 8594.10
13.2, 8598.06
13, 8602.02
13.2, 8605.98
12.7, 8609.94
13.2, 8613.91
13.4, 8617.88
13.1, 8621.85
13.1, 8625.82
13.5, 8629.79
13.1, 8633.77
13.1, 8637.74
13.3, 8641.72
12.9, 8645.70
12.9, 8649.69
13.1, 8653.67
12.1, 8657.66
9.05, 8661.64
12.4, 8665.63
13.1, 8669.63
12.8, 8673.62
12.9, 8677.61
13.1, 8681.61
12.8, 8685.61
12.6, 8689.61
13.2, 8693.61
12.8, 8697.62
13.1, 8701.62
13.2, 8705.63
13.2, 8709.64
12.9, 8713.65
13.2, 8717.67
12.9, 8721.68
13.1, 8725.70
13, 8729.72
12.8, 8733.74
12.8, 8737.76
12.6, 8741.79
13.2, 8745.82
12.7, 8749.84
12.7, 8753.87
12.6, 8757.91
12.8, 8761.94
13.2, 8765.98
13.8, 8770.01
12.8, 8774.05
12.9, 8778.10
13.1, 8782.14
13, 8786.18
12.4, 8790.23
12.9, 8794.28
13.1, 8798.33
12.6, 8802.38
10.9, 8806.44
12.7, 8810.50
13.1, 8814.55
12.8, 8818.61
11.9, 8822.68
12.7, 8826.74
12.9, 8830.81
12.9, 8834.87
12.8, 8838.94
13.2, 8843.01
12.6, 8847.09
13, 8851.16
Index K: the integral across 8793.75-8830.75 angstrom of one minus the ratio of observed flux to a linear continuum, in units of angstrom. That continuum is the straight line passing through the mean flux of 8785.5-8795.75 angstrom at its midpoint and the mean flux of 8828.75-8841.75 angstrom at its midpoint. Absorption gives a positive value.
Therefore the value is 0.8 angstrom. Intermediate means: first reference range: 12.7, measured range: 12.5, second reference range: 12.9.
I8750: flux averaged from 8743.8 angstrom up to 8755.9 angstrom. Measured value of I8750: 12.9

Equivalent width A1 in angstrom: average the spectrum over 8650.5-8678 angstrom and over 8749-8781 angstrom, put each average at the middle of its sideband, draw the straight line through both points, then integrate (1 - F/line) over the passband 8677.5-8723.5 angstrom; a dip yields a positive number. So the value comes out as -1.9 angstrom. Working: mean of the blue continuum 12.2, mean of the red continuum 12.9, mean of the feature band 13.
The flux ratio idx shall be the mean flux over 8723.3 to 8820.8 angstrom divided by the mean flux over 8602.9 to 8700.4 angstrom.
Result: 1.00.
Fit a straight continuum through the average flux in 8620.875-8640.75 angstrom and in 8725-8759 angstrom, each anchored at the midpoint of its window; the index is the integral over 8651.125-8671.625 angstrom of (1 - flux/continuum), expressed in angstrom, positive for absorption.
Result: 1.75 angstrom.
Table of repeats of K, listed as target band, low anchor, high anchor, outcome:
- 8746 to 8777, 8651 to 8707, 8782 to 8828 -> -0.9 angstrom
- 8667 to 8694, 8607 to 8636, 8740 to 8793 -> 0.3 angstrom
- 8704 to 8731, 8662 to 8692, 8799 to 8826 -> -1.1 angstrom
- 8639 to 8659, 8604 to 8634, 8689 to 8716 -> 0.3 angstrom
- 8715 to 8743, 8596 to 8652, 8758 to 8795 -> 0.2 angstrom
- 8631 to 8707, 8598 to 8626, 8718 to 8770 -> 1.8 angstrom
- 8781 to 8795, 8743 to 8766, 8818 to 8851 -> 0.0 angstrom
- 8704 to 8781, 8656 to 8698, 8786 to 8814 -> -3.1 angstrom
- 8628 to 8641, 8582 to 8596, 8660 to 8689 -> -0.5 angstrom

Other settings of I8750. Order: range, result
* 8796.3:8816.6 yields 12.5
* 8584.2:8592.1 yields 13.3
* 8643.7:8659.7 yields 12.7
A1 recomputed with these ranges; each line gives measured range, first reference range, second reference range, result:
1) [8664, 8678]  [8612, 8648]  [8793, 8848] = 0.3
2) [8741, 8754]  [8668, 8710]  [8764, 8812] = 0.0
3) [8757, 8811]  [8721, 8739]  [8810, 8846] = 0.3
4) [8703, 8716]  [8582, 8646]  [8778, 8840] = -0.2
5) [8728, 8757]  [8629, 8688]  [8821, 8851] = -0.3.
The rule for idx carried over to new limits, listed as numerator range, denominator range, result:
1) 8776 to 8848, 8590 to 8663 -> 0.99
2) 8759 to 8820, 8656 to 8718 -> 1.01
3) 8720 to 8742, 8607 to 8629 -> 0.98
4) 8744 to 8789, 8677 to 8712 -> 1.00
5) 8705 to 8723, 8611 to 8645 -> 0.99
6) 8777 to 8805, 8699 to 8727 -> 0.98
